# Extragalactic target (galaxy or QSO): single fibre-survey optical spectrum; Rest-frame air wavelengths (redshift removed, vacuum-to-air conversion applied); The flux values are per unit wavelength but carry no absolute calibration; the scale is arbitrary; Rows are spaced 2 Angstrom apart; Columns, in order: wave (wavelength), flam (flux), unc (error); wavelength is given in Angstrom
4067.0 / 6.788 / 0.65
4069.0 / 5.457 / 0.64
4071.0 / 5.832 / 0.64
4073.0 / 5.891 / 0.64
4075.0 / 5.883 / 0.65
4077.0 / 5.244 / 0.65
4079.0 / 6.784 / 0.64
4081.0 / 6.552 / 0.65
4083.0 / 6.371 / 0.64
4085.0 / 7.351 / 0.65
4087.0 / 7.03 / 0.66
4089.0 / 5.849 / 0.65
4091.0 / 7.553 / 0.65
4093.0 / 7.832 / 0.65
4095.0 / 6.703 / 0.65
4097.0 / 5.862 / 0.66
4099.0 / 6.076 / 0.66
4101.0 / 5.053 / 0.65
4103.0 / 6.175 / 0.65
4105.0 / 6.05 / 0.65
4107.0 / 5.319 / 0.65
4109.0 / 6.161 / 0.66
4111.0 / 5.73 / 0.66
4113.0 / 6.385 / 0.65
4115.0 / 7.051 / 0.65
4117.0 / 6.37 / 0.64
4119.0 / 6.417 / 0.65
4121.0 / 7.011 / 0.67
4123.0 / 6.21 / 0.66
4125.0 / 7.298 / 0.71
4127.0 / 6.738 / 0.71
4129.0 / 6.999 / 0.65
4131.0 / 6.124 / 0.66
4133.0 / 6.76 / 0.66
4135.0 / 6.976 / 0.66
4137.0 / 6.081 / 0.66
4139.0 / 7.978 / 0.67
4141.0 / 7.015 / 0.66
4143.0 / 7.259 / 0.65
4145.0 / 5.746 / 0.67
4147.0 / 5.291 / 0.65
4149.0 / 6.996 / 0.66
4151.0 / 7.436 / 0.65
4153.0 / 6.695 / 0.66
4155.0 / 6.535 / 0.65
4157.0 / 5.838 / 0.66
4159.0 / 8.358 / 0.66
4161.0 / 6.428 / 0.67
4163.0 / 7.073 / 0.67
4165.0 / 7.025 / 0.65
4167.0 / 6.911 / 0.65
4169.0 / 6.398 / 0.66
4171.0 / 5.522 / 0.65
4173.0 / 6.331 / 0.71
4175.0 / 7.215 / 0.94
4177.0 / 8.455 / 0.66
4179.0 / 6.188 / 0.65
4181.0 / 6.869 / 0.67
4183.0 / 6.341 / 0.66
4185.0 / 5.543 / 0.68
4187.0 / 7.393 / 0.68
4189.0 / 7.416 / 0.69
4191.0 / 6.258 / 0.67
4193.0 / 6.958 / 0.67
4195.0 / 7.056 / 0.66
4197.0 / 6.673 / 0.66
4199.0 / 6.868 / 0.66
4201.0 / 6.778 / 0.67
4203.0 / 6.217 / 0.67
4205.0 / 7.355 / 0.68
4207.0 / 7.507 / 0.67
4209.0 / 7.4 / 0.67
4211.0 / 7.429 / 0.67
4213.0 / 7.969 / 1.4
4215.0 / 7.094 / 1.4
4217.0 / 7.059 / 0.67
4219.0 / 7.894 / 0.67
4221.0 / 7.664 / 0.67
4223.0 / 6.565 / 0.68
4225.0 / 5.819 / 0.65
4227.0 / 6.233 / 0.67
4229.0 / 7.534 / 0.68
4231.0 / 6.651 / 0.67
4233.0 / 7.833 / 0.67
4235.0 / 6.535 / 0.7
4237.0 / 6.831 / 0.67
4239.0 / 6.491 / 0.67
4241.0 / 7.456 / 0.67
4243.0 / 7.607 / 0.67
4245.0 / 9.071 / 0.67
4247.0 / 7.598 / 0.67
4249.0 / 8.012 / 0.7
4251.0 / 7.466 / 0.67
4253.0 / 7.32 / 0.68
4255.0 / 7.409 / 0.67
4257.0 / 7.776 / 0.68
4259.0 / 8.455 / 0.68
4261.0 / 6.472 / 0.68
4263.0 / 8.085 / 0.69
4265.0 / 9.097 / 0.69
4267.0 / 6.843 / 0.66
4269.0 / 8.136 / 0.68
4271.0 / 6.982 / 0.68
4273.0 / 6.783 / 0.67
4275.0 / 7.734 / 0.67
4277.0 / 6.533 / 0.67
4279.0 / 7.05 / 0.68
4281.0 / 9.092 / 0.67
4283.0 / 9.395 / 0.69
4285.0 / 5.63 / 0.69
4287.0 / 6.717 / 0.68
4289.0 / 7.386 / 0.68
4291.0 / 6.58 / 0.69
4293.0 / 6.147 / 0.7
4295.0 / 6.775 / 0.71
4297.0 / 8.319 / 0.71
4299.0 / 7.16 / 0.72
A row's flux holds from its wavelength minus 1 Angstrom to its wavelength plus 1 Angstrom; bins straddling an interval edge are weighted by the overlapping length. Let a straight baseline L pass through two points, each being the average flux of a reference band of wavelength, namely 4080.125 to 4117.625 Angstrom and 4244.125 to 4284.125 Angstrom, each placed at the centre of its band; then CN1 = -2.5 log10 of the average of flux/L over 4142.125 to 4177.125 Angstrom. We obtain 0.03 mag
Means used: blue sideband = 6.39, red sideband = 7.75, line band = 6.71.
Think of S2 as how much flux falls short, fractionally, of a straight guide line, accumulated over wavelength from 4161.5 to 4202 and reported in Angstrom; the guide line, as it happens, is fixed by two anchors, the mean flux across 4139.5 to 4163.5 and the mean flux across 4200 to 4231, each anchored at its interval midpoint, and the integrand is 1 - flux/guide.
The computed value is 0.85 Angstrom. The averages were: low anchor 6.74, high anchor 7.09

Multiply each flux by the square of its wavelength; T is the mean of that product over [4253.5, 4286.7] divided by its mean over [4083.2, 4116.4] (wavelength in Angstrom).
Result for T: 1.29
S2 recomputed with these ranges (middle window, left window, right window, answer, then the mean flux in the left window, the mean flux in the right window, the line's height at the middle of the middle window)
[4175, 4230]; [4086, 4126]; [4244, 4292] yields 0.9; 6.41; 7.57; 7.1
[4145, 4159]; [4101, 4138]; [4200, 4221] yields 0.4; 6.4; 7.29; 6.72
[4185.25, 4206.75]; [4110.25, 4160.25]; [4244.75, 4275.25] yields 0.9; 6.7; 7.67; 7.17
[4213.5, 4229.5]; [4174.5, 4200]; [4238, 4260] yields 0.7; 6.86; 7.7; 7.32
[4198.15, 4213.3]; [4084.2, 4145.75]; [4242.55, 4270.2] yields 0.4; 6.55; 7.81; 7.36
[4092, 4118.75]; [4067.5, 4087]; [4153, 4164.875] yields 0.9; 6.21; 6.85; 6.43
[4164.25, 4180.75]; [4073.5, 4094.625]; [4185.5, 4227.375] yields 0.4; 6.63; 7.02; 6.91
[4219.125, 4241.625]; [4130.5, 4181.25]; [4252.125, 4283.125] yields 1.4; 6.75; 7.65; 7.35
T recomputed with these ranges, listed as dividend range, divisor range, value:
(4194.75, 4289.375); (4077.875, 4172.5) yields 1.18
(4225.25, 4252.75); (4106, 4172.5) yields 1.16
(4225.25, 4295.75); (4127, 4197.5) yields 1.14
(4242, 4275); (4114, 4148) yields 1.23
